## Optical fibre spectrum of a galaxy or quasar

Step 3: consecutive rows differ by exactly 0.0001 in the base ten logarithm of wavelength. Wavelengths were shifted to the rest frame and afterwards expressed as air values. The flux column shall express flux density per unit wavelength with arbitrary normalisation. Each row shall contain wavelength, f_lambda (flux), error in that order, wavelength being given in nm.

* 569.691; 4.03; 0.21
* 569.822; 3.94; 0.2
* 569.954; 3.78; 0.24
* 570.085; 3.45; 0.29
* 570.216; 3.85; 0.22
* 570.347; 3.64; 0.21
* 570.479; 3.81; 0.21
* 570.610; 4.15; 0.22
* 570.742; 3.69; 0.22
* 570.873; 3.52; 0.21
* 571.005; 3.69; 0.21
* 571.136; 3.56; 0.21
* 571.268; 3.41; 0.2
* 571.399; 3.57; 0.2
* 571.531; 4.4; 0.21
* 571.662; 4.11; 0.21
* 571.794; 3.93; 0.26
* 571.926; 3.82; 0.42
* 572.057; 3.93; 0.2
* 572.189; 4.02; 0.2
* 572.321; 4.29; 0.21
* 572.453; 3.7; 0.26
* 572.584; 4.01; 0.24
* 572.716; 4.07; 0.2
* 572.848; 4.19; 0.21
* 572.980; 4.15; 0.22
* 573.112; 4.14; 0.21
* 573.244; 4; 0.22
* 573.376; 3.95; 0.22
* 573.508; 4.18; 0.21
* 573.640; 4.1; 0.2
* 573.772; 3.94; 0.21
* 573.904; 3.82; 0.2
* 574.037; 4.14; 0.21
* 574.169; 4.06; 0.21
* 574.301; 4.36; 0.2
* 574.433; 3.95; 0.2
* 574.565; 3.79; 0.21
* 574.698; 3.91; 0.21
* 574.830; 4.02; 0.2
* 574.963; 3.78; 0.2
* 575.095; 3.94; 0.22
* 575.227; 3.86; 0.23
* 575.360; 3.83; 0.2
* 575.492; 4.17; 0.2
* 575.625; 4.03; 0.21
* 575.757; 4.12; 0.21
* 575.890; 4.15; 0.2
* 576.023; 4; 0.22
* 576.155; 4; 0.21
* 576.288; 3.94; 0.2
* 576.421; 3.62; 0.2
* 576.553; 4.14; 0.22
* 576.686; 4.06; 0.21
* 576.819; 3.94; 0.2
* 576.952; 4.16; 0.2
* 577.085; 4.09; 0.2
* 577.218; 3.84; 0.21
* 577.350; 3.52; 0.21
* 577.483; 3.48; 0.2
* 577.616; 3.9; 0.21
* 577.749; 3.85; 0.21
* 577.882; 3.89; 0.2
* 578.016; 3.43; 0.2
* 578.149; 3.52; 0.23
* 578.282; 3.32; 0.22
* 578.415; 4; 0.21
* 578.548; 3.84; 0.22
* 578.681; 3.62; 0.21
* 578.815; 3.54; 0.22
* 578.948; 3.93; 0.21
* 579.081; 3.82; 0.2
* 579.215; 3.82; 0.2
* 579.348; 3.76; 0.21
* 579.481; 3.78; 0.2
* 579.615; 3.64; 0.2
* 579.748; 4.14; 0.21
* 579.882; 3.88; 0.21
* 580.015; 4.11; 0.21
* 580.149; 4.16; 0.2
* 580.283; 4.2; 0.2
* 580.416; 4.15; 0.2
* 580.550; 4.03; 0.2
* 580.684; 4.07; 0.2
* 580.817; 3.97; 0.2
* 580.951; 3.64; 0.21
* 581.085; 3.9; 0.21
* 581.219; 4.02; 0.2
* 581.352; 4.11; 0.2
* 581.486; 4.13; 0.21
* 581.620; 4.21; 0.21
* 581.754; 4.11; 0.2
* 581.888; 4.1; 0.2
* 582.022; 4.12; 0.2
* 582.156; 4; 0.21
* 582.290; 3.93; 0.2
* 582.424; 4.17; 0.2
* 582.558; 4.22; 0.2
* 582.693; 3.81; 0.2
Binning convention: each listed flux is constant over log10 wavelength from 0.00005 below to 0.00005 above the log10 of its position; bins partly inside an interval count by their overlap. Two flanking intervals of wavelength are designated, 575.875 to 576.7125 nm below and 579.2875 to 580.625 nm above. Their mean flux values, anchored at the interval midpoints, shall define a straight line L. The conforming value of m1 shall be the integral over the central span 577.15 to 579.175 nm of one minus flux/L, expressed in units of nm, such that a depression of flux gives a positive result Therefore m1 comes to 0.14 nm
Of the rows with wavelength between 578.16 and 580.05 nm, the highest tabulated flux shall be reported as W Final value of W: 4.14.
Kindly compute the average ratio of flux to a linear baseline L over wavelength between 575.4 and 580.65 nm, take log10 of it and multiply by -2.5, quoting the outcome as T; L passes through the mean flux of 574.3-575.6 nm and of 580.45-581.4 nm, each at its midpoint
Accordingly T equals 0.02 mag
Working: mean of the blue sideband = 3.94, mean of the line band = 3.89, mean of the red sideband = 3.97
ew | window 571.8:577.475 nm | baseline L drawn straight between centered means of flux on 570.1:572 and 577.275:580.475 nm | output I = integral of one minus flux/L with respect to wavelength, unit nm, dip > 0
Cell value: -0.29 nm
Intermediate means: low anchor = 3.79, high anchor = 3.8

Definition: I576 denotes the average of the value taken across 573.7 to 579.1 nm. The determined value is 3.89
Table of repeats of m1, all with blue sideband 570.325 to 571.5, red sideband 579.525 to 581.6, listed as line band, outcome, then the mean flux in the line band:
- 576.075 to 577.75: 0.00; 3.89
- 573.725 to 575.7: -0.08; 3.97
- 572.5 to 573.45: -0.08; 4.07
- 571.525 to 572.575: -0.08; 4.01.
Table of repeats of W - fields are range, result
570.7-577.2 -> 4.4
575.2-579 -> 4.17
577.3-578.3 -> 3.9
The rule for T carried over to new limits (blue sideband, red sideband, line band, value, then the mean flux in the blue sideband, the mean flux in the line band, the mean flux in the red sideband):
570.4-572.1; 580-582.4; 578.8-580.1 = 0.04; 3.81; 3.86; 4.05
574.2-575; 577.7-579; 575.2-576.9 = -0.04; 3.98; 3.99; 3.69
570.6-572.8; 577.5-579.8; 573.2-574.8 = -0.05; 3.87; 4.02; 3.74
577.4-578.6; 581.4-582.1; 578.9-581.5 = 0.00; 3.69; 3.96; 4.13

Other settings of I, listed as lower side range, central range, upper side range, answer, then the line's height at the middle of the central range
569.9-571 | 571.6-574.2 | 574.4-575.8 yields -0.124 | 3.84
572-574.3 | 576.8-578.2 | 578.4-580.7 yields 0.062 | 3.95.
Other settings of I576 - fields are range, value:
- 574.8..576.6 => 3.97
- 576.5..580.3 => 3.83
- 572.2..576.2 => 4.02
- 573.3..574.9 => 4.02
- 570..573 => 3.86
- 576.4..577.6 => 3.89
